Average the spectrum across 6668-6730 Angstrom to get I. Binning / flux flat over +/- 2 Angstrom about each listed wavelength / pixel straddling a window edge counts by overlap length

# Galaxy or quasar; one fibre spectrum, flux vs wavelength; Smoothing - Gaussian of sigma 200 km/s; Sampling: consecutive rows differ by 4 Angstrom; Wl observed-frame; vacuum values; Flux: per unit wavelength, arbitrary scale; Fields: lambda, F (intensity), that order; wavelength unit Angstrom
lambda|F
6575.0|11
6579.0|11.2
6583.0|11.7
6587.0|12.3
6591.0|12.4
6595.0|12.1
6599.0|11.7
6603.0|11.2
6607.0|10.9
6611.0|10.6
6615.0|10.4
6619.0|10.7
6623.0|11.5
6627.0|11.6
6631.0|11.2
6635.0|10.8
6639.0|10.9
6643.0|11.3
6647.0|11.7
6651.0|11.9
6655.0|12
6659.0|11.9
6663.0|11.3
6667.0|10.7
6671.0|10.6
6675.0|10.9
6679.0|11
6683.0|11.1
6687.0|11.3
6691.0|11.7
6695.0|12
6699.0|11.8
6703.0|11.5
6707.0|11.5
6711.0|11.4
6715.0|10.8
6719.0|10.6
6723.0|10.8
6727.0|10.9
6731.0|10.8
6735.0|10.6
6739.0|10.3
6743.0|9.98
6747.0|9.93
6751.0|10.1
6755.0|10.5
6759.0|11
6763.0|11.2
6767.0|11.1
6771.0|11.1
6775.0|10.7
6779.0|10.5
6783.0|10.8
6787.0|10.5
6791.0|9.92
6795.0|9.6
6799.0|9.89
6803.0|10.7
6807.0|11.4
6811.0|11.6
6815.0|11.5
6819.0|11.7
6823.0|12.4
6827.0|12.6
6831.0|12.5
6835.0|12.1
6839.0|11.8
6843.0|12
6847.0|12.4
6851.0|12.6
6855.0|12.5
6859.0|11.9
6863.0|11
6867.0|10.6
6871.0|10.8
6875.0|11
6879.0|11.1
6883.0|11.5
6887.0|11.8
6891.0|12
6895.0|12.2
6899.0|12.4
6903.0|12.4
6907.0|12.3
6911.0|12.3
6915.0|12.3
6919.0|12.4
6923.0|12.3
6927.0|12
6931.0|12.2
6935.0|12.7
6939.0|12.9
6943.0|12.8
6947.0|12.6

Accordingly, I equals 11.2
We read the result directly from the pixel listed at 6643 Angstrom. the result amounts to 11.3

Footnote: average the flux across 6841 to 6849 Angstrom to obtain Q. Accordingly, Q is 12.2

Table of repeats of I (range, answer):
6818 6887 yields 11.8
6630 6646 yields 11.1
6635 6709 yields 11.4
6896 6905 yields 12.4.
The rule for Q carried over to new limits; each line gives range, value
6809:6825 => 11.8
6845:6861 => 12.3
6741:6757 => 10.1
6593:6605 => 11.7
